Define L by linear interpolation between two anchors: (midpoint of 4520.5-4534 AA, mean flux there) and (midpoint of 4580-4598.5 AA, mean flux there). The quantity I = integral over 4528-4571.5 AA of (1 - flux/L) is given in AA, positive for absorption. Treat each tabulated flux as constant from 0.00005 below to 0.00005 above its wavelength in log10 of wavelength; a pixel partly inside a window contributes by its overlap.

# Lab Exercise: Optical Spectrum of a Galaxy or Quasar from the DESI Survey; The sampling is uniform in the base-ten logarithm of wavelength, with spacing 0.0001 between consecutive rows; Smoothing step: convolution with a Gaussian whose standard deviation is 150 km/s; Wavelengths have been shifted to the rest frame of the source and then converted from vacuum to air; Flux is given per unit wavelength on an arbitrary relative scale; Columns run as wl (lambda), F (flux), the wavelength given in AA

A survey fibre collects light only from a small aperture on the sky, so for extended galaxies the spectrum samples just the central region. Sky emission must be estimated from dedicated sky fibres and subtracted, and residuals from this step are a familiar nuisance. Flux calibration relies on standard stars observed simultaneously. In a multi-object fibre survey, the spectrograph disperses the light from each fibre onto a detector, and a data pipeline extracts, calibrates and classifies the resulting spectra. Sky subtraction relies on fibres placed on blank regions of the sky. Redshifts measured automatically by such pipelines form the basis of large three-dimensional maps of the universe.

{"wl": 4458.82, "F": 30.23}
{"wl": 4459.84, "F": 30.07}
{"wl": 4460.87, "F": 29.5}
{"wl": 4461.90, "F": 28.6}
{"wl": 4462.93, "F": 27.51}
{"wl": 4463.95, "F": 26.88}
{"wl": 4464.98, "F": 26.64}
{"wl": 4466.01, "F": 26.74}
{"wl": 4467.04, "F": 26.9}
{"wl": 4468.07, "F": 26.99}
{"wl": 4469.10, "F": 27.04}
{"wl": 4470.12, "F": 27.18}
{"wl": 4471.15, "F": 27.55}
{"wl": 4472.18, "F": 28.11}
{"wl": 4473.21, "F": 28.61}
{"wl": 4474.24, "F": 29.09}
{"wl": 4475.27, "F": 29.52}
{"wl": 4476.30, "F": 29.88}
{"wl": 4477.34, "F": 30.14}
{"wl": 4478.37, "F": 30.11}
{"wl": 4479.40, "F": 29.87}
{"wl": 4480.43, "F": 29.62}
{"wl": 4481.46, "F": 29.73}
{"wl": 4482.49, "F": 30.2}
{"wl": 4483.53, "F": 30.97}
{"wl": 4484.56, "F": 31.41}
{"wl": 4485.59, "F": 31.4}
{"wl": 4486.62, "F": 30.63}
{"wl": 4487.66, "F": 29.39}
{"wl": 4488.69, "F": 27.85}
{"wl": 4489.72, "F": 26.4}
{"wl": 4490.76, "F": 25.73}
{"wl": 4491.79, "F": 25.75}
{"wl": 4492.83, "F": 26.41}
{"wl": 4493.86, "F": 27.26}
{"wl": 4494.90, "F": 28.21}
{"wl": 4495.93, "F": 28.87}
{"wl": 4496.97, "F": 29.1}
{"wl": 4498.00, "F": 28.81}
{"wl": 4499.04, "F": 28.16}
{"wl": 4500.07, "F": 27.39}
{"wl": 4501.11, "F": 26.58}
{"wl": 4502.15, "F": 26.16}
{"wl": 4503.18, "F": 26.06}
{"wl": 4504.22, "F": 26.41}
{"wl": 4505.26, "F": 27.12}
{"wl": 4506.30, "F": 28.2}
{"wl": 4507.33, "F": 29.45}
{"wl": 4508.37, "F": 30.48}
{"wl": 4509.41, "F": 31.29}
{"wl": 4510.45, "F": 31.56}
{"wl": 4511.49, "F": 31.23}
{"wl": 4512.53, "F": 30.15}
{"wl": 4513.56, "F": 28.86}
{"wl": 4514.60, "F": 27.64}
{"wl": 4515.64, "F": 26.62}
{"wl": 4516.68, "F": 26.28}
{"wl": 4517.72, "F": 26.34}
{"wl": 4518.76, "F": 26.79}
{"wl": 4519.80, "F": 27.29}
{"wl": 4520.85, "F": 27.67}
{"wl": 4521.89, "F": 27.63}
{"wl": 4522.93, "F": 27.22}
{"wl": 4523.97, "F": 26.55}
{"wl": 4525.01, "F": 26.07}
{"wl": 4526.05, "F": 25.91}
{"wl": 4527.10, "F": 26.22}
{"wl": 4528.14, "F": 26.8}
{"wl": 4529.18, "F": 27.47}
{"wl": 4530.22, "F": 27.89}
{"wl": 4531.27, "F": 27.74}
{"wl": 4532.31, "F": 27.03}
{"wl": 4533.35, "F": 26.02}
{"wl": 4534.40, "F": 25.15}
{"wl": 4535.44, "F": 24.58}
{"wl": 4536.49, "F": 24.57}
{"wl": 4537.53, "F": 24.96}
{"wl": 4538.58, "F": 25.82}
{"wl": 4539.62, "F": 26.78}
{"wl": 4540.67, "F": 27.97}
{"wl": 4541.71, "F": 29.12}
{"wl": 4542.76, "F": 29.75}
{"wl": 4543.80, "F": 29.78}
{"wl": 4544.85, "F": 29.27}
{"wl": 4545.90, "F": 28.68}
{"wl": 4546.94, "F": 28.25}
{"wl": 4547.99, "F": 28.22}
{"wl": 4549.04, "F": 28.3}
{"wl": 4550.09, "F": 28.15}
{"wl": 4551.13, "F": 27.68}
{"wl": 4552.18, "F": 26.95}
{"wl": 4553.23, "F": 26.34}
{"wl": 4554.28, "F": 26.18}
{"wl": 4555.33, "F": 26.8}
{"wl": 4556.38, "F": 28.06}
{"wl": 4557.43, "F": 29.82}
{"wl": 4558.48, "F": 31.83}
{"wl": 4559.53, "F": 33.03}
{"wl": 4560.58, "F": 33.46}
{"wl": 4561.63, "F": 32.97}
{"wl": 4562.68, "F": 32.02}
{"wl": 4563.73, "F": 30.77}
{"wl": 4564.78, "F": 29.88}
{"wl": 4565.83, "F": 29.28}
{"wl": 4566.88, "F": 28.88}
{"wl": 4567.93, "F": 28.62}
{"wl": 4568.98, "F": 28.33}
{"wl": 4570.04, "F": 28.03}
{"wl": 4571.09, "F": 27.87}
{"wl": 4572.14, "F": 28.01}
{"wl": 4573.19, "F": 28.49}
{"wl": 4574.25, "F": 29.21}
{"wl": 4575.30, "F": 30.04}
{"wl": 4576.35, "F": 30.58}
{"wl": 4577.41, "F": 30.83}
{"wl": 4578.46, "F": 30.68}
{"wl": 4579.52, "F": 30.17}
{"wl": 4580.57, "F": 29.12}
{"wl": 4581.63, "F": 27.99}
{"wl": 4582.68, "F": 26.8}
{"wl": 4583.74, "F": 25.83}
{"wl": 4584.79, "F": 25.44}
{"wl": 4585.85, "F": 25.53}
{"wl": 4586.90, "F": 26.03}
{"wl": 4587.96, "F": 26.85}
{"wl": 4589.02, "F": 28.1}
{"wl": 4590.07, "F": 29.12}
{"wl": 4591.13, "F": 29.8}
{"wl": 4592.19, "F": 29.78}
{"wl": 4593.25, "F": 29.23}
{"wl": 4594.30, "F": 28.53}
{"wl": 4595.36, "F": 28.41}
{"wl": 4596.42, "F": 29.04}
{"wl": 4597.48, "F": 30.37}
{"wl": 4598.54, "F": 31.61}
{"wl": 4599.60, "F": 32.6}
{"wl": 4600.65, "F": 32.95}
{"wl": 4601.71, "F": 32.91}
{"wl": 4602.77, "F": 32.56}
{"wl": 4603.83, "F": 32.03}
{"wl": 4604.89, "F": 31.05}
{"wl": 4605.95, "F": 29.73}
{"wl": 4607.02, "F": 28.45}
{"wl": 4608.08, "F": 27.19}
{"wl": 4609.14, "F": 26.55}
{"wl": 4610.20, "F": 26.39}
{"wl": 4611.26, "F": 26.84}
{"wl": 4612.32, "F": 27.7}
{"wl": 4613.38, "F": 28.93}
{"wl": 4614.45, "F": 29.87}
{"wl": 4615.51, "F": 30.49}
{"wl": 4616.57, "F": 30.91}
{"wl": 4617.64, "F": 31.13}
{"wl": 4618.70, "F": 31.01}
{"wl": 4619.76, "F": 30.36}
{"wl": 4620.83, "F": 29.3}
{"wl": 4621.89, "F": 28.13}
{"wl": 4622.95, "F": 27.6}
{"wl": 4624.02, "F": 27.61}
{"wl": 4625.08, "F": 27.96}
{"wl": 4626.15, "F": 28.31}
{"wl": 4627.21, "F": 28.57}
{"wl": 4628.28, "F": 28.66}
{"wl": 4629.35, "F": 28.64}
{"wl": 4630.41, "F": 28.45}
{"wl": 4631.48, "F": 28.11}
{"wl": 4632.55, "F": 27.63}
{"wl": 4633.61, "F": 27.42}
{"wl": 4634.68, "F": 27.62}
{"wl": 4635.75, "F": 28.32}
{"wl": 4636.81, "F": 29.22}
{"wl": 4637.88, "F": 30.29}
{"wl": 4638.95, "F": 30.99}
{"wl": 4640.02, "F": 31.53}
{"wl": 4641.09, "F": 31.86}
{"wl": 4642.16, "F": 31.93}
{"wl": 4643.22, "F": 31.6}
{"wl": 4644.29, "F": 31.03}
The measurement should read -1.55 AA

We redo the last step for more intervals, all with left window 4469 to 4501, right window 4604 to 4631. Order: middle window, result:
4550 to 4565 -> -0.4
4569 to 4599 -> 0.2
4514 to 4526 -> 0.8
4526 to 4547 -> 1.2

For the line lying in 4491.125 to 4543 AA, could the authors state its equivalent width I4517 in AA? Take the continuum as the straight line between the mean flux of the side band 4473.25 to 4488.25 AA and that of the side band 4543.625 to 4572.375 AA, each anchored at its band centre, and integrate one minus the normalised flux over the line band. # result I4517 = 3.8 AA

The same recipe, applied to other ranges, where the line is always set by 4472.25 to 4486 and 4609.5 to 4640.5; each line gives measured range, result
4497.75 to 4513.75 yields 0.62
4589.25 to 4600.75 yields -0.34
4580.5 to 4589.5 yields 0.75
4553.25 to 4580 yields -0.34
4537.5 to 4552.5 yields 0.70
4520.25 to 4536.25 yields 1.60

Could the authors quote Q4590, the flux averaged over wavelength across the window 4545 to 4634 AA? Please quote 29.1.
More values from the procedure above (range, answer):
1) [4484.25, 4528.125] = 27.9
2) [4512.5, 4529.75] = 27.1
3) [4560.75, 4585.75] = 29.1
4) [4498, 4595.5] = 28.2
